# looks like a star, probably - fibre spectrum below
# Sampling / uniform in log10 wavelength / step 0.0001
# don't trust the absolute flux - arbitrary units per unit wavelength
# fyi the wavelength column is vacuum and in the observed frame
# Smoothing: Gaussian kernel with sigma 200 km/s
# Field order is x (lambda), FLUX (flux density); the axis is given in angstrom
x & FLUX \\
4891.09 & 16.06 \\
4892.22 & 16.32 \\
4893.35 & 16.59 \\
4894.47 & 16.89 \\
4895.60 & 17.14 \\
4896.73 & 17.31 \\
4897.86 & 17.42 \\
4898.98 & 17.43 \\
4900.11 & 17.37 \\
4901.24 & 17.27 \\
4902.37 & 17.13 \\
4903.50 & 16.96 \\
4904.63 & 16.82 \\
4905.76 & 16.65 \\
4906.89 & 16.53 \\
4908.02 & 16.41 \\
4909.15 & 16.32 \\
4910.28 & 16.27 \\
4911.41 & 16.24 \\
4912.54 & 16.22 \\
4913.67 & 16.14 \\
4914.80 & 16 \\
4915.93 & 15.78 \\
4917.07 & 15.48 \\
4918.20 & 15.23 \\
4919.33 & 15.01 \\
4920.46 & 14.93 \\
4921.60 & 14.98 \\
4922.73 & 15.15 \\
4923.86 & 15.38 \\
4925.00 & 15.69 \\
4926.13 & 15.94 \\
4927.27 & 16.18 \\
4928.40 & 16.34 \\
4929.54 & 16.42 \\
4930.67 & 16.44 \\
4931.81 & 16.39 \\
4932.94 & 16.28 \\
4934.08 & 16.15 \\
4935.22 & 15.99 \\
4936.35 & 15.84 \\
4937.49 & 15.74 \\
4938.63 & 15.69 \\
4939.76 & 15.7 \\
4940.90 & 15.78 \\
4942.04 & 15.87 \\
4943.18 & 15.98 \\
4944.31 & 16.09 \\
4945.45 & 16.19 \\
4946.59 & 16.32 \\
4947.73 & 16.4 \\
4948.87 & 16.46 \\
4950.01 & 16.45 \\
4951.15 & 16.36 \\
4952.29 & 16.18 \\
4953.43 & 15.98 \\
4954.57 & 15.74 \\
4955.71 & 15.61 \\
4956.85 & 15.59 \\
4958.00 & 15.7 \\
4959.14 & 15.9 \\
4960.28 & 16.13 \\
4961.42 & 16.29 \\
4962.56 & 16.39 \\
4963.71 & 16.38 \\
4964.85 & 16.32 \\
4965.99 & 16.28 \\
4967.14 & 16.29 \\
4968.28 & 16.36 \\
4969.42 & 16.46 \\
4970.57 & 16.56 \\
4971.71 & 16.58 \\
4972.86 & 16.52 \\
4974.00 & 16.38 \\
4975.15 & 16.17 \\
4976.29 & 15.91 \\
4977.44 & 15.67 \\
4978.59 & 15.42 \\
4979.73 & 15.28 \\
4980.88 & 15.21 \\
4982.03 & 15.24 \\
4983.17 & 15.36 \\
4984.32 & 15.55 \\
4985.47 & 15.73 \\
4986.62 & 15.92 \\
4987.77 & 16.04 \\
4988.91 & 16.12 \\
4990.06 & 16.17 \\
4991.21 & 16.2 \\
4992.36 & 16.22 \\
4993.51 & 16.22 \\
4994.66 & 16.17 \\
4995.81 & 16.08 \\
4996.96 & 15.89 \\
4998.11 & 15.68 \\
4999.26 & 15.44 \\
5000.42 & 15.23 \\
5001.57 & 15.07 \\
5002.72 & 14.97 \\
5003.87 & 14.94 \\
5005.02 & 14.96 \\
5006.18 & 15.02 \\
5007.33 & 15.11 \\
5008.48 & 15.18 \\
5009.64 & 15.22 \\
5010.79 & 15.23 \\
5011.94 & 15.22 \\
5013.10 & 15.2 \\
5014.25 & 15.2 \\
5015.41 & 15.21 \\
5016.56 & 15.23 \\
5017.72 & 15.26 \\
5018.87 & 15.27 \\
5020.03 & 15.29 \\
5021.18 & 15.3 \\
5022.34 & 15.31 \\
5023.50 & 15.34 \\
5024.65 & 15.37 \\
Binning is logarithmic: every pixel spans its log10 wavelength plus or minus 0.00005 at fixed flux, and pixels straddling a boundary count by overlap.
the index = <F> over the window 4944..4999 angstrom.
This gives 16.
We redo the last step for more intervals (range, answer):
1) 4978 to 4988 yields 15.5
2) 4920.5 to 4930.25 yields 15.7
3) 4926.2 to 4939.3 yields 16.1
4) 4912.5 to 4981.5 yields 16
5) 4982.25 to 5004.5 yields 15.7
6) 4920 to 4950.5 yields 16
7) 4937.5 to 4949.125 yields 16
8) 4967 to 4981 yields 16.1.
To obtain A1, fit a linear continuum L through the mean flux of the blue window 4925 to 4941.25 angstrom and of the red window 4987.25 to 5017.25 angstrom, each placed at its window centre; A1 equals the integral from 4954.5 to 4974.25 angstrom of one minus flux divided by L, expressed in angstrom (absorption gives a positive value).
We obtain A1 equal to -0.5 angstrom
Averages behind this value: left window 16.1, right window 15.5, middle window 16.2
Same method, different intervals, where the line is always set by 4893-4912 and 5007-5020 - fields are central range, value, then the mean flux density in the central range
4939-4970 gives 0.0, 16.1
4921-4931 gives 0.4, 15.8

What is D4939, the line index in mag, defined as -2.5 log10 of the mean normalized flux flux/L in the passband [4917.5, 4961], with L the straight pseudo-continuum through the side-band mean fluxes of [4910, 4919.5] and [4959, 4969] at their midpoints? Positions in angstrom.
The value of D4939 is 0.01 mag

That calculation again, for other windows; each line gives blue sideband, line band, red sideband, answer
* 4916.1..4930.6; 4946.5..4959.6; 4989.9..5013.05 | -0.03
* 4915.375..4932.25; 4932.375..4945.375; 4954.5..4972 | 0.00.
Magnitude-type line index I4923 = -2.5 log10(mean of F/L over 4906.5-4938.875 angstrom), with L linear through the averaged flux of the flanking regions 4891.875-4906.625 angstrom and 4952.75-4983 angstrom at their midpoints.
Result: 0.05 mag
